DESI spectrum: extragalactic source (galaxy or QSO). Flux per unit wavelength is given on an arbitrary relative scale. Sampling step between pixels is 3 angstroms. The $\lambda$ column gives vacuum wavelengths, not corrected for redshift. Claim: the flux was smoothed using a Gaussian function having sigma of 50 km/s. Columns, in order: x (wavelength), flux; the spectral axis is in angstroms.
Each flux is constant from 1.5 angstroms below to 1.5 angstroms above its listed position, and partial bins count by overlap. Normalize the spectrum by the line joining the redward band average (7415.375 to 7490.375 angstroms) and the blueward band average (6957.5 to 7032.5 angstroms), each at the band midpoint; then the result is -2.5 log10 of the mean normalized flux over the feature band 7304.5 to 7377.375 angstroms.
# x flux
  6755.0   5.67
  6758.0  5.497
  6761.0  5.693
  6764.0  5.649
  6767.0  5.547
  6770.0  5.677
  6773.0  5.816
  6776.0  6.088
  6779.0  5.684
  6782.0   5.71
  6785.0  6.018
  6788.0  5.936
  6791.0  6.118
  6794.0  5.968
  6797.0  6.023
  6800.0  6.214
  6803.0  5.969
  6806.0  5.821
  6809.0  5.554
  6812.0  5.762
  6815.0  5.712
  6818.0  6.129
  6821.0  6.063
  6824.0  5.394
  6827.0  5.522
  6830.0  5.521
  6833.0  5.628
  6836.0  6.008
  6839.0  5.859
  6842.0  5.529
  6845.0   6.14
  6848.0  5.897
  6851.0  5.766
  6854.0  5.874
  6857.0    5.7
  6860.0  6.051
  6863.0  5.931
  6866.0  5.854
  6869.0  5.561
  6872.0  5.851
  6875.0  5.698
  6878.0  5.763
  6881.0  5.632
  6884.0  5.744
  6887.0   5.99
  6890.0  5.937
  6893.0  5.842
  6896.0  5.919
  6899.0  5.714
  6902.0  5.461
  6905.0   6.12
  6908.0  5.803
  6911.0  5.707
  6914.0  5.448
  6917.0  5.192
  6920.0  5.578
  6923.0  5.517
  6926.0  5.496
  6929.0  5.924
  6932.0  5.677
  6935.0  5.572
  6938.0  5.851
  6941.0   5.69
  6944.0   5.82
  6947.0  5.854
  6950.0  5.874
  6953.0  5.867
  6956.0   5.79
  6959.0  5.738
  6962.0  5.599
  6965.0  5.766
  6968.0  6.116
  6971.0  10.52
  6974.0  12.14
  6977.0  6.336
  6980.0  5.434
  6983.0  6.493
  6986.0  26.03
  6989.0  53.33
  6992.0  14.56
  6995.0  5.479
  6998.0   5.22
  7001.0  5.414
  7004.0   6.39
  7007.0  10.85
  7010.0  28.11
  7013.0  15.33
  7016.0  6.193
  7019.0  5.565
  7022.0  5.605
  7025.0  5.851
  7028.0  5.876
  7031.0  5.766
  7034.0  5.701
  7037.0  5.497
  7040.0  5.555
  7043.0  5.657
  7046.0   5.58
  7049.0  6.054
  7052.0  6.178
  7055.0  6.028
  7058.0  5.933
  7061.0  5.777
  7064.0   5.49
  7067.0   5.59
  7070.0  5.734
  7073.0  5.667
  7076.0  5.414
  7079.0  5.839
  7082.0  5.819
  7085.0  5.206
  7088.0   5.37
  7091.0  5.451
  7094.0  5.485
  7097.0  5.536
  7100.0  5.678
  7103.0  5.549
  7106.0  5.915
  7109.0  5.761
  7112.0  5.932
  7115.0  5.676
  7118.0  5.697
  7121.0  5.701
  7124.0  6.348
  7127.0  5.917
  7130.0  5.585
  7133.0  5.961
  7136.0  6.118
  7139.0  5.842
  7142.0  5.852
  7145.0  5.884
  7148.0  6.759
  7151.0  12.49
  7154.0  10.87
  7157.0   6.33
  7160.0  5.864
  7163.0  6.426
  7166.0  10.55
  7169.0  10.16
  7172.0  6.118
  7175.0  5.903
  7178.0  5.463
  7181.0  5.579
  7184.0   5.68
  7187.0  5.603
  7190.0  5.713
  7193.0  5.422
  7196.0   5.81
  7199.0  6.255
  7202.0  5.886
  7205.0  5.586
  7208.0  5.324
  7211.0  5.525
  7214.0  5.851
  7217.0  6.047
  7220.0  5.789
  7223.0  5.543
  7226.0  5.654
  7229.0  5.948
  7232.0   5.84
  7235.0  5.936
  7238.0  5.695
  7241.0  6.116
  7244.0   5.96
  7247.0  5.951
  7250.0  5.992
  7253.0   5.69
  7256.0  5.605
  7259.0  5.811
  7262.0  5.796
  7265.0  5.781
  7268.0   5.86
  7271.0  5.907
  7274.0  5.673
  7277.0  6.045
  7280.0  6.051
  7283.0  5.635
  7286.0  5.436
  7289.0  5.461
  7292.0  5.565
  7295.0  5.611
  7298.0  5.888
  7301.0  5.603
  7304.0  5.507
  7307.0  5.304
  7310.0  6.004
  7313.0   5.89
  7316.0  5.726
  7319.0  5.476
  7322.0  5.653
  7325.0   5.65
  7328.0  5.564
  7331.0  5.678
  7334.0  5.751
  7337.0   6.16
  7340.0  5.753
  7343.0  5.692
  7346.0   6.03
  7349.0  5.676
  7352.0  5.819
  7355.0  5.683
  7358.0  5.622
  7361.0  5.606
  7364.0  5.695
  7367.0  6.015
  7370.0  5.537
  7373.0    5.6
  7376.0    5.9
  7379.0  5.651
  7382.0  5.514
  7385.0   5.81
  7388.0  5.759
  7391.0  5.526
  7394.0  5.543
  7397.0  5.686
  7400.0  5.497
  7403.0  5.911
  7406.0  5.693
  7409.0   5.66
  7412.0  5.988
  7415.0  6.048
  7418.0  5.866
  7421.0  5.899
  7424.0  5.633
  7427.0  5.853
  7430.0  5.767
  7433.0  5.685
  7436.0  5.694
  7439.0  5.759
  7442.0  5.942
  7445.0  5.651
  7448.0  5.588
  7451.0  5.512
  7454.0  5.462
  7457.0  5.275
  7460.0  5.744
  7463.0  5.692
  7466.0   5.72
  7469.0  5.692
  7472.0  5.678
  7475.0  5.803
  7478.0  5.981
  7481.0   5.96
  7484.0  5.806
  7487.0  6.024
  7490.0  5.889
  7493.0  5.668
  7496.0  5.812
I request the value 0.21 mag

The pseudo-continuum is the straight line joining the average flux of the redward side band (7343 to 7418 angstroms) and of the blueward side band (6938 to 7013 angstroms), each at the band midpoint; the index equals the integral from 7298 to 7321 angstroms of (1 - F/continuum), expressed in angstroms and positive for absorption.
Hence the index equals 3.22 angstroms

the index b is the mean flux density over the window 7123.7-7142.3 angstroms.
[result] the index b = 5.93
